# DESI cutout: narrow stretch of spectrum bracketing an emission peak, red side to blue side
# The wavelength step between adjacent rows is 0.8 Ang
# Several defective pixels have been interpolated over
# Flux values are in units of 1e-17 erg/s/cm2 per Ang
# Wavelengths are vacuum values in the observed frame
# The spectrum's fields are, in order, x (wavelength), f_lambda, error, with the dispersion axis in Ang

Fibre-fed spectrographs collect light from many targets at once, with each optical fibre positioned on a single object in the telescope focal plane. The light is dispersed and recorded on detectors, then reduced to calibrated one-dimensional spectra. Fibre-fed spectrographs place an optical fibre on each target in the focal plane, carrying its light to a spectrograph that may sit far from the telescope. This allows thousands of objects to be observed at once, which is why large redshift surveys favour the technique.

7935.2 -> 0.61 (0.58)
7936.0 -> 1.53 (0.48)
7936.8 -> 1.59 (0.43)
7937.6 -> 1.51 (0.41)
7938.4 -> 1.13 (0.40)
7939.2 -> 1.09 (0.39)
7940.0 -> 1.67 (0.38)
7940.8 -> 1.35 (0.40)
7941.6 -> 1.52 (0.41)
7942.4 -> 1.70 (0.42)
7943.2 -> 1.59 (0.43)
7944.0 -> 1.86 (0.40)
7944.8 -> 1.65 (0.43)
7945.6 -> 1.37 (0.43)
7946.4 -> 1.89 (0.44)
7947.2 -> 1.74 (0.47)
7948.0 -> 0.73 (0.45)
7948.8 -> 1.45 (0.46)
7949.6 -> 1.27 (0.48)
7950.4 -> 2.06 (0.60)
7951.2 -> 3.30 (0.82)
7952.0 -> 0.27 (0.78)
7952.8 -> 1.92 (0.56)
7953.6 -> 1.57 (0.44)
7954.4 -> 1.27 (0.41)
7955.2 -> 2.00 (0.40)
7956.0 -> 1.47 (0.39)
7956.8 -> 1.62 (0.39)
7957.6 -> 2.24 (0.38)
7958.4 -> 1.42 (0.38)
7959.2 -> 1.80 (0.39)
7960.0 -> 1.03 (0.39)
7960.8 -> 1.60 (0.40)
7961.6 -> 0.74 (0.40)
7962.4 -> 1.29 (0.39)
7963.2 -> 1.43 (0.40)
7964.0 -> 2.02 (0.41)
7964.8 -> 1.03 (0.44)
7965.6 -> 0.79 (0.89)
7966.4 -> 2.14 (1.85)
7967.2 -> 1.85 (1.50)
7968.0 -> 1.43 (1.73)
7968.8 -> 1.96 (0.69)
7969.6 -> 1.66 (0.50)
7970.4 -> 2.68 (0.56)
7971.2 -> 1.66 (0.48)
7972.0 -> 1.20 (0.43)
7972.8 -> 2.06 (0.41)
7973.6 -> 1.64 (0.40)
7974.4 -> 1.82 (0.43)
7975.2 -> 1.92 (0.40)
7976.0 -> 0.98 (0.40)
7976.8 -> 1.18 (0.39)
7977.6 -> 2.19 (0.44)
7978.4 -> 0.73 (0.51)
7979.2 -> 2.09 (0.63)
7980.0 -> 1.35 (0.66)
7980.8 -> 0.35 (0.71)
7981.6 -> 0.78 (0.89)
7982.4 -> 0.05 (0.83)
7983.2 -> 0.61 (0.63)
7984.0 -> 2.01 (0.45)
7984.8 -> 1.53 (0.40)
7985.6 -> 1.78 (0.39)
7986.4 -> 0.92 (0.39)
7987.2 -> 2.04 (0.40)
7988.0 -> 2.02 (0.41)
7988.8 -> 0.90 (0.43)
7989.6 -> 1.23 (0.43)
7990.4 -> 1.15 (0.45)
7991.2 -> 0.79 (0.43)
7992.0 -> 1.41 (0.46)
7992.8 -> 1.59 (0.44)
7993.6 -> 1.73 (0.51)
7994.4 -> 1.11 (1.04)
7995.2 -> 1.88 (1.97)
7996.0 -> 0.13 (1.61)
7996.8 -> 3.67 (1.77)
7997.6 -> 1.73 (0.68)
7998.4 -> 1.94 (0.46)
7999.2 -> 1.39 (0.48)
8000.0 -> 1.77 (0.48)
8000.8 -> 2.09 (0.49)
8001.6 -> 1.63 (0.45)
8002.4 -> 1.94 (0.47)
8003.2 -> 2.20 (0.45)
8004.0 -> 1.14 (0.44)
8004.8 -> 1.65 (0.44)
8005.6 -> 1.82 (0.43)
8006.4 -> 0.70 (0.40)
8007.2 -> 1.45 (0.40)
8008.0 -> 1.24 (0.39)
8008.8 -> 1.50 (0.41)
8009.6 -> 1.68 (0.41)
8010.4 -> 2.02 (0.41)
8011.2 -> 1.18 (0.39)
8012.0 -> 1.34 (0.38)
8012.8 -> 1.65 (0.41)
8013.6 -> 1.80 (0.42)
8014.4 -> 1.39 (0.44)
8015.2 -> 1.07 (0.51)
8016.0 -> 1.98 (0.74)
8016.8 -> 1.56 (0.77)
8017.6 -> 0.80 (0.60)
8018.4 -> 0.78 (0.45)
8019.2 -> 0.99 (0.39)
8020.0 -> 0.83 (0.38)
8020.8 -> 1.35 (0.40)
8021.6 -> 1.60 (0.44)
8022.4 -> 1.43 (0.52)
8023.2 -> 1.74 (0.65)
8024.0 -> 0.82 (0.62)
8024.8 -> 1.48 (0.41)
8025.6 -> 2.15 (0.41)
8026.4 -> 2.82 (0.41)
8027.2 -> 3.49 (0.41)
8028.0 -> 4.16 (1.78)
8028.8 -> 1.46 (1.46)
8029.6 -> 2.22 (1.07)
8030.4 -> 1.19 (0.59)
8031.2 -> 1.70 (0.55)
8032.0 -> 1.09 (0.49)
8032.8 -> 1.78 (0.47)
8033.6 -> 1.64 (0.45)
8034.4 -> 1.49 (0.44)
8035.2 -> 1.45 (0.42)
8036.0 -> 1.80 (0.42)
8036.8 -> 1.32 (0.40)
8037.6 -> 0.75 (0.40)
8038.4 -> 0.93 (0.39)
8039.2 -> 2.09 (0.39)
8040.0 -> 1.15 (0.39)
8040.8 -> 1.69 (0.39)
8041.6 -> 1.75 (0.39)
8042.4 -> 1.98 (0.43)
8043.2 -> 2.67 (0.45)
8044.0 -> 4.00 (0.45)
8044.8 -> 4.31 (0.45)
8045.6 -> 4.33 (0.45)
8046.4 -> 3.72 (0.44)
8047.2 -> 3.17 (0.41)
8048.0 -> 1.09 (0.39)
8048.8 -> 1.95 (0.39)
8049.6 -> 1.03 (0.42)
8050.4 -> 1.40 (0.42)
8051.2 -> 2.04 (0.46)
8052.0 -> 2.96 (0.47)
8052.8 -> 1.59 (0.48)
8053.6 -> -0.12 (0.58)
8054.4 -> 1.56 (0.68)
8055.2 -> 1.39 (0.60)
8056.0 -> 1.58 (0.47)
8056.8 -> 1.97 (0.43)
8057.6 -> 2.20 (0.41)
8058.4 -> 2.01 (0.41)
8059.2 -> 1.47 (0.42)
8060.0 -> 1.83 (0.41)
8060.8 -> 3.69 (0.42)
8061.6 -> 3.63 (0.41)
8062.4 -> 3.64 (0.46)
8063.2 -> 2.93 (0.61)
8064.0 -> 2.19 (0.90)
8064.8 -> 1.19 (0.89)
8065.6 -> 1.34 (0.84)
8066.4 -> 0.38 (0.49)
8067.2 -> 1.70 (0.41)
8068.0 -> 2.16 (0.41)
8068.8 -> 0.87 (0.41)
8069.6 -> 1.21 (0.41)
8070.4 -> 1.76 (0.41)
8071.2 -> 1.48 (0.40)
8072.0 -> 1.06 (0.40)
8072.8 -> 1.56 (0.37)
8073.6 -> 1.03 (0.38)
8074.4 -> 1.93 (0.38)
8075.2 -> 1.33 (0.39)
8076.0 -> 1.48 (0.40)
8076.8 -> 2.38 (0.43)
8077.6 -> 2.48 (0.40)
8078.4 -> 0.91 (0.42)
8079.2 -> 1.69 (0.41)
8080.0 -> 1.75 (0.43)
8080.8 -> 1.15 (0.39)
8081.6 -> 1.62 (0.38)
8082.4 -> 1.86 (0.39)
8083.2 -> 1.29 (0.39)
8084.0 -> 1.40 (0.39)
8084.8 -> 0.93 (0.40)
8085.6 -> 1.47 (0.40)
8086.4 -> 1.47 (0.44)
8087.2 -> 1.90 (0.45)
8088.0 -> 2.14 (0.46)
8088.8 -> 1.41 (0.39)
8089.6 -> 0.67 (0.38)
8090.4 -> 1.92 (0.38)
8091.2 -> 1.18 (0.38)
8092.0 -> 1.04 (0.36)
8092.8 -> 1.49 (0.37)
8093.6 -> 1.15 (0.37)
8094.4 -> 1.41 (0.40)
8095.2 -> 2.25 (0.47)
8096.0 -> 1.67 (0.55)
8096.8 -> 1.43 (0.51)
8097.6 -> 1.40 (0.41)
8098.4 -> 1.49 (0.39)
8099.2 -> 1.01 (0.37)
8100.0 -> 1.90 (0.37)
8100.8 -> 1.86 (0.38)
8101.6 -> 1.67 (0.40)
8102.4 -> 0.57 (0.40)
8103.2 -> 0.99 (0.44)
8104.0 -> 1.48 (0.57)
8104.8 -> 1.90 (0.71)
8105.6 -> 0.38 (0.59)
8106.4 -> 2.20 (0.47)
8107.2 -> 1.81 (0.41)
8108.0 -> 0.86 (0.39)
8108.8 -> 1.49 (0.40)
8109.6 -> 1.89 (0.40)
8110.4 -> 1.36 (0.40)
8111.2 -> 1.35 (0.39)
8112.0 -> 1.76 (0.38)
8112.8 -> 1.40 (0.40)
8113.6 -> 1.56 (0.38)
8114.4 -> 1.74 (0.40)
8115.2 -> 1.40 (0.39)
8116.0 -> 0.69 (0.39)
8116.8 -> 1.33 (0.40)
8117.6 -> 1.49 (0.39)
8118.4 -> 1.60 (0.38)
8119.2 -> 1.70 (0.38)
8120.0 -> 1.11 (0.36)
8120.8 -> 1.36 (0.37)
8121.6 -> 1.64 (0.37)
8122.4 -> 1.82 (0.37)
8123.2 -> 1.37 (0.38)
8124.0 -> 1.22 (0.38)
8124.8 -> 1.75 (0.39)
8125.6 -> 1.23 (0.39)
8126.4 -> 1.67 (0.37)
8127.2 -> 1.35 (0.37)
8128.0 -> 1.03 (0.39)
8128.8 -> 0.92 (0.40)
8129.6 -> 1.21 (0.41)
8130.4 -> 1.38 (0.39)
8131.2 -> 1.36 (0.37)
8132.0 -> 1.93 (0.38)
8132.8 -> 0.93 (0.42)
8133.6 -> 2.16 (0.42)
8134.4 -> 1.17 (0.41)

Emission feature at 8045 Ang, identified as [S II]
